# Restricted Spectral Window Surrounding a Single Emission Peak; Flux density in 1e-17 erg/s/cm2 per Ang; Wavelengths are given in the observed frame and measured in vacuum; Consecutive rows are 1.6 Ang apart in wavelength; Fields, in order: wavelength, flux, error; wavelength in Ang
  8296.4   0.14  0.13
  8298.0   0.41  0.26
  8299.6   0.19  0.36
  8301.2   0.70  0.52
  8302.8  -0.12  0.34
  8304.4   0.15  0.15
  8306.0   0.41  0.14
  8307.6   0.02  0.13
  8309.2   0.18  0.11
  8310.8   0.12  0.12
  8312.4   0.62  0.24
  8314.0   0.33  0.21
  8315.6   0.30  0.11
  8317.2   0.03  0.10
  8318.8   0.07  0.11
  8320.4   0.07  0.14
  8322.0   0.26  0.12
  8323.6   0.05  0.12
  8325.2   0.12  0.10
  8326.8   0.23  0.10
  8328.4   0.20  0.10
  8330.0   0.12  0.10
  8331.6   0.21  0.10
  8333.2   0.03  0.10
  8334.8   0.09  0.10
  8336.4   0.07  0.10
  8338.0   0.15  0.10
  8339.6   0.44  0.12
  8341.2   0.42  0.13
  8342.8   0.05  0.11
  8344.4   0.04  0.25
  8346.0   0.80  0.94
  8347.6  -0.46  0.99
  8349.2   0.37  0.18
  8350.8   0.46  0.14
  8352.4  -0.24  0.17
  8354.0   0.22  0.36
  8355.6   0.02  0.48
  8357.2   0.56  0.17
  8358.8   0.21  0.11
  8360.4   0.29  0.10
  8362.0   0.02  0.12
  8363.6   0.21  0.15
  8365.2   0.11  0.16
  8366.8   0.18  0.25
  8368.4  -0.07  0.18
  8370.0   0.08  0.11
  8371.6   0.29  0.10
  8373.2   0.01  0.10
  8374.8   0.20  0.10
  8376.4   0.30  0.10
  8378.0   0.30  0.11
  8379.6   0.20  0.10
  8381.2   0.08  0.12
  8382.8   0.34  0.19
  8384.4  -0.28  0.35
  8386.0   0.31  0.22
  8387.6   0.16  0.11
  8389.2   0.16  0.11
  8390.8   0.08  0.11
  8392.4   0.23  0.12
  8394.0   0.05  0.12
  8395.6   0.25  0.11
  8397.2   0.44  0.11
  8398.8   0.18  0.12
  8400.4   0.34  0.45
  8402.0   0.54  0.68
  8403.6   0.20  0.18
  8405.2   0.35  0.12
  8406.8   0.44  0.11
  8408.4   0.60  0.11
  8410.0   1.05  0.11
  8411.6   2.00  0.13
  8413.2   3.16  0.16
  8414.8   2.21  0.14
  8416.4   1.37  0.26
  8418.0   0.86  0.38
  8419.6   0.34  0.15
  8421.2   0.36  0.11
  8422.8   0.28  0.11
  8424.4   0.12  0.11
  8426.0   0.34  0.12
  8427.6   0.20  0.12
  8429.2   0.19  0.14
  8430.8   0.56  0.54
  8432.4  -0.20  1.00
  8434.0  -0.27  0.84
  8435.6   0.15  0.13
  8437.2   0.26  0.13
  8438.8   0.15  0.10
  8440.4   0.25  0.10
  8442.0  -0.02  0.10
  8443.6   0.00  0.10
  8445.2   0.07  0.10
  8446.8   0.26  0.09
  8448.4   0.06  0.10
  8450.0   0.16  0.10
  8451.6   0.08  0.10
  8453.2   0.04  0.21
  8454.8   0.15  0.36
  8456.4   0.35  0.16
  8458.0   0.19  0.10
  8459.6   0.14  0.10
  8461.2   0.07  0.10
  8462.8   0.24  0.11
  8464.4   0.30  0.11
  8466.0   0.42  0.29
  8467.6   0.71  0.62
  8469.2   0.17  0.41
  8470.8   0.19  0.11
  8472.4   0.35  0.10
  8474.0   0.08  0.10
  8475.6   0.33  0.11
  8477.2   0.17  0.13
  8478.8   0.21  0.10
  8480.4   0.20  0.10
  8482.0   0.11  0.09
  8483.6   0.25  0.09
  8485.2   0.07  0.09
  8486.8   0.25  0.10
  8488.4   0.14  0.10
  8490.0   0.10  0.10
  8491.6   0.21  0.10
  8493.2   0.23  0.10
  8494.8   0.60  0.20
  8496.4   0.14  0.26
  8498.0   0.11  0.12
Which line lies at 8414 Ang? H-beta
